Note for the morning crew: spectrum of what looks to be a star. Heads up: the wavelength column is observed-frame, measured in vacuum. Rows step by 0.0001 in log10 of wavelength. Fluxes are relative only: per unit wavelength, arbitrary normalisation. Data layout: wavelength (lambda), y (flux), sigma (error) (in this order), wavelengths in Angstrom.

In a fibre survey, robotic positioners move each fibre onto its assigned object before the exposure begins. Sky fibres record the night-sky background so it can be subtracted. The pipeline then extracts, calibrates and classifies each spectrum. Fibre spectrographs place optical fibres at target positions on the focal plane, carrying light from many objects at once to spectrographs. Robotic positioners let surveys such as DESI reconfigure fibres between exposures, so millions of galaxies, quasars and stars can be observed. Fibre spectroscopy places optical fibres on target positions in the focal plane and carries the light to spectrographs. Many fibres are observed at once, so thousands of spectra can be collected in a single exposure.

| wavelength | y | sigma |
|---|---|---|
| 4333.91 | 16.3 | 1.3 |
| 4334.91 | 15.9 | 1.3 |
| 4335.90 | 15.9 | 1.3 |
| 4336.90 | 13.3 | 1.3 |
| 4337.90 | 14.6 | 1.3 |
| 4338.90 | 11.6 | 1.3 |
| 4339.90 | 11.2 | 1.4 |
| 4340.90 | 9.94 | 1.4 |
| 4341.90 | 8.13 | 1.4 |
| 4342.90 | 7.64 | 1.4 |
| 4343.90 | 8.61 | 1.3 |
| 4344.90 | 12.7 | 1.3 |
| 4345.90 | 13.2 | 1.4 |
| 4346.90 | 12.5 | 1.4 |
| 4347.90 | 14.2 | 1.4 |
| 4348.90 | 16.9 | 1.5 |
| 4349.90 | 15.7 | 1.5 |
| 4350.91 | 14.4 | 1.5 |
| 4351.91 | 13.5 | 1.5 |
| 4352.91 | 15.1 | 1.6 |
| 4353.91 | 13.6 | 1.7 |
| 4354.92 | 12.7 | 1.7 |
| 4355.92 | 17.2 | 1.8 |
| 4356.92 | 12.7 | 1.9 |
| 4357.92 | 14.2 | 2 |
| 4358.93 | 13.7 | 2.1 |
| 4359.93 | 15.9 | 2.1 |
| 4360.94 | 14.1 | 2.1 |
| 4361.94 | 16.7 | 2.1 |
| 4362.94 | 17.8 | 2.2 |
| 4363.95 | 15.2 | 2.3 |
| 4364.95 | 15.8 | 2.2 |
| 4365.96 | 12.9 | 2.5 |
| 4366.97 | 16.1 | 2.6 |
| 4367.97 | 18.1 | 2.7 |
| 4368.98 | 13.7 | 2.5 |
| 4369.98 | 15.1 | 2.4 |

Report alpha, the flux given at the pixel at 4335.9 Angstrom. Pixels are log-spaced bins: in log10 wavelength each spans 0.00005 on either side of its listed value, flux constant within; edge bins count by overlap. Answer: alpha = 15.9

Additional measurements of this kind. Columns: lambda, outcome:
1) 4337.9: 14.6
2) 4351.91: 13.5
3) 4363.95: 15.2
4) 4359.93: 15.9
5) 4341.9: 8.13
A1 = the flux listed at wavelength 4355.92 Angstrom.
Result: 17.2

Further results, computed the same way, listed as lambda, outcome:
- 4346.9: 12.5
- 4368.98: 13.7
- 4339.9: 11.2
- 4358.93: 13.7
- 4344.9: 12.7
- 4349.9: 15.7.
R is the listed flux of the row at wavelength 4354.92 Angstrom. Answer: 12.7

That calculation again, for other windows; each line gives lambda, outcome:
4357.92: 14.2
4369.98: 15.1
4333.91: 16.3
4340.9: 9.94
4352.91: 15.1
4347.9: 14.2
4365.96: 12.9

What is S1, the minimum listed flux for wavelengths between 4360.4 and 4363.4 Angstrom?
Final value 14.1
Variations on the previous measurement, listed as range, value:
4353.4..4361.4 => 12.7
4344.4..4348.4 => 12.5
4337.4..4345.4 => 7.64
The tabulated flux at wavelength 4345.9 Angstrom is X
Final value 13.2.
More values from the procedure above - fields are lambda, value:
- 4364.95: 15.8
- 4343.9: 8.61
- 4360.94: 14.1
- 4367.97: 18.1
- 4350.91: 14.4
